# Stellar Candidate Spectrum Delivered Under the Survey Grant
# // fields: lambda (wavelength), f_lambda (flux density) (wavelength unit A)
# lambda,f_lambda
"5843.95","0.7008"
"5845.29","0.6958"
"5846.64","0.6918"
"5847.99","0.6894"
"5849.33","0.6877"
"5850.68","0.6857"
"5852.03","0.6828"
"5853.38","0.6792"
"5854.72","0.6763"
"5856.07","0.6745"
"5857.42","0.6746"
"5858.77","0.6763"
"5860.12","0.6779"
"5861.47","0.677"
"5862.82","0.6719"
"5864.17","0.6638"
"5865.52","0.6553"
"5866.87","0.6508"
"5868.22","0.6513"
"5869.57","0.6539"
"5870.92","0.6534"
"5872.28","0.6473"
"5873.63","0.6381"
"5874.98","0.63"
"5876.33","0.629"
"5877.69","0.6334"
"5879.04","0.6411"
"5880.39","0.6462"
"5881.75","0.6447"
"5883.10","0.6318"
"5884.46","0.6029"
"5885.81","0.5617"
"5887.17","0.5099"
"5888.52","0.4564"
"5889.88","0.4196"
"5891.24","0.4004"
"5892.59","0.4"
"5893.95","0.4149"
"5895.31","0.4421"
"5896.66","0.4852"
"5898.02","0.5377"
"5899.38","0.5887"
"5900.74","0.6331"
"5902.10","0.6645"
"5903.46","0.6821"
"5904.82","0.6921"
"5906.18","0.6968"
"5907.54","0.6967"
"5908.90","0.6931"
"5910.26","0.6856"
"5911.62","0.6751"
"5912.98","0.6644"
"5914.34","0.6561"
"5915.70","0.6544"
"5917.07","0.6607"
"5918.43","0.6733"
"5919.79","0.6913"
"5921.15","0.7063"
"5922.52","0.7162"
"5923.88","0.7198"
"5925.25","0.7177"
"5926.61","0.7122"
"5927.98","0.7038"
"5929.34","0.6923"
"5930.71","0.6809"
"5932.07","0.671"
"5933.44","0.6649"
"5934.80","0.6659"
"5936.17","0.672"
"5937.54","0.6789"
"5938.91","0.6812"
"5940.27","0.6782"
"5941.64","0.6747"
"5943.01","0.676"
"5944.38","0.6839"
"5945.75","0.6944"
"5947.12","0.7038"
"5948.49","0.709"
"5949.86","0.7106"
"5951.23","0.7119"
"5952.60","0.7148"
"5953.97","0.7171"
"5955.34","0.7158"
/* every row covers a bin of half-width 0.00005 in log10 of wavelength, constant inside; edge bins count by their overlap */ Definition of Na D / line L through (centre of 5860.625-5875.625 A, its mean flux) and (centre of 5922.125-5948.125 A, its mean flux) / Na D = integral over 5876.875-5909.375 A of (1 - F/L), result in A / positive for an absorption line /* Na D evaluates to 4.6 A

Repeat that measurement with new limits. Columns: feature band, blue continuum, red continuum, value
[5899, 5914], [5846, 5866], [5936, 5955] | 0.3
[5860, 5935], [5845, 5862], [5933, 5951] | 5.9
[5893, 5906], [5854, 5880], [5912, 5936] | 1.9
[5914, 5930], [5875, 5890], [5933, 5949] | -1.0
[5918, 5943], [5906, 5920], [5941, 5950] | -0.2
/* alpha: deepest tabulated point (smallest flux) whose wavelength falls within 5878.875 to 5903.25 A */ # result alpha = 0.4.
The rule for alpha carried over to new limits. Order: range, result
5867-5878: 0.629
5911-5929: 0.6544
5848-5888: 0.5099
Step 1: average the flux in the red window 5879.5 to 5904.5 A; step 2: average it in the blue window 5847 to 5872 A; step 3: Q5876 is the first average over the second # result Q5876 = 0.8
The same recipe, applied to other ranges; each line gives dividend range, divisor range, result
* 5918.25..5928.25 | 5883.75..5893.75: 1.48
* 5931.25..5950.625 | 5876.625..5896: 1.29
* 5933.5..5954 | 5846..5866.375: 1.02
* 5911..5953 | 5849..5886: 1.05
